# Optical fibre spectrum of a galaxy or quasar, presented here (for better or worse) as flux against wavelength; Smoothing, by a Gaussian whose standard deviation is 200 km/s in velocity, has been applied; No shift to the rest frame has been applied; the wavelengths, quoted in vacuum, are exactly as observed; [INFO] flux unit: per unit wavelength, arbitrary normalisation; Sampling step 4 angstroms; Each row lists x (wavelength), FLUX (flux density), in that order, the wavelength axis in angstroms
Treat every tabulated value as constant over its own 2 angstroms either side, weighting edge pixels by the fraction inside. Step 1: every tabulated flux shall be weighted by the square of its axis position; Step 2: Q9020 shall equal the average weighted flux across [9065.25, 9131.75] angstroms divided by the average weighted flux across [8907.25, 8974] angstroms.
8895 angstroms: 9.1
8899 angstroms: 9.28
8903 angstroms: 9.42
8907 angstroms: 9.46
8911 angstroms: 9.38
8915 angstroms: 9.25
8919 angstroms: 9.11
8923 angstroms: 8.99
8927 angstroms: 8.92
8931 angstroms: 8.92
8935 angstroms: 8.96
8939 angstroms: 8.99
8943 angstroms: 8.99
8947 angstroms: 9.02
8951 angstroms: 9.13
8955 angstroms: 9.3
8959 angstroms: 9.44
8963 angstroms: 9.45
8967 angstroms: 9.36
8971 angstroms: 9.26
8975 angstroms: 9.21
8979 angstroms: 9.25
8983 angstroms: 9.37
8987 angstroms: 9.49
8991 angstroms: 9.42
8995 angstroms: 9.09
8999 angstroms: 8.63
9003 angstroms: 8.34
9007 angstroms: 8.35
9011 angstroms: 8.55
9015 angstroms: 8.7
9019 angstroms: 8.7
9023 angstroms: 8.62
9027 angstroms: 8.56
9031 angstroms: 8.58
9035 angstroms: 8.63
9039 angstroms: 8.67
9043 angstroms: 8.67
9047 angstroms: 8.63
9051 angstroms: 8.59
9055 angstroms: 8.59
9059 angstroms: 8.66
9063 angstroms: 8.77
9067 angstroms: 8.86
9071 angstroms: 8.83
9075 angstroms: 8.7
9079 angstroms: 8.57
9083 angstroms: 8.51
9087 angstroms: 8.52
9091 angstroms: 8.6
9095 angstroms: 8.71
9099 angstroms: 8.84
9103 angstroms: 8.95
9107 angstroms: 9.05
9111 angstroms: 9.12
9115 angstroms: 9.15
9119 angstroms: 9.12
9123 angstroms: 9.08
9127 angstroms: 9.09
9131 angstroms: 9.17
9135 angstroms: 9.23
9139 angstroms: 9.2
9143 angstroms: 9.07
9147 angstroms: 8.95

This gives 1.00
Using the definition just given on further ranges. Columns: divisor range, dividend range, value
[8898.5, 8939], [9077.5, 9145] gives 1.02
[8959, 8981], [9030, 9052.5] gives 0.94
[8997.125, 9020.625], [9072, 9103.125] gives 1.03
